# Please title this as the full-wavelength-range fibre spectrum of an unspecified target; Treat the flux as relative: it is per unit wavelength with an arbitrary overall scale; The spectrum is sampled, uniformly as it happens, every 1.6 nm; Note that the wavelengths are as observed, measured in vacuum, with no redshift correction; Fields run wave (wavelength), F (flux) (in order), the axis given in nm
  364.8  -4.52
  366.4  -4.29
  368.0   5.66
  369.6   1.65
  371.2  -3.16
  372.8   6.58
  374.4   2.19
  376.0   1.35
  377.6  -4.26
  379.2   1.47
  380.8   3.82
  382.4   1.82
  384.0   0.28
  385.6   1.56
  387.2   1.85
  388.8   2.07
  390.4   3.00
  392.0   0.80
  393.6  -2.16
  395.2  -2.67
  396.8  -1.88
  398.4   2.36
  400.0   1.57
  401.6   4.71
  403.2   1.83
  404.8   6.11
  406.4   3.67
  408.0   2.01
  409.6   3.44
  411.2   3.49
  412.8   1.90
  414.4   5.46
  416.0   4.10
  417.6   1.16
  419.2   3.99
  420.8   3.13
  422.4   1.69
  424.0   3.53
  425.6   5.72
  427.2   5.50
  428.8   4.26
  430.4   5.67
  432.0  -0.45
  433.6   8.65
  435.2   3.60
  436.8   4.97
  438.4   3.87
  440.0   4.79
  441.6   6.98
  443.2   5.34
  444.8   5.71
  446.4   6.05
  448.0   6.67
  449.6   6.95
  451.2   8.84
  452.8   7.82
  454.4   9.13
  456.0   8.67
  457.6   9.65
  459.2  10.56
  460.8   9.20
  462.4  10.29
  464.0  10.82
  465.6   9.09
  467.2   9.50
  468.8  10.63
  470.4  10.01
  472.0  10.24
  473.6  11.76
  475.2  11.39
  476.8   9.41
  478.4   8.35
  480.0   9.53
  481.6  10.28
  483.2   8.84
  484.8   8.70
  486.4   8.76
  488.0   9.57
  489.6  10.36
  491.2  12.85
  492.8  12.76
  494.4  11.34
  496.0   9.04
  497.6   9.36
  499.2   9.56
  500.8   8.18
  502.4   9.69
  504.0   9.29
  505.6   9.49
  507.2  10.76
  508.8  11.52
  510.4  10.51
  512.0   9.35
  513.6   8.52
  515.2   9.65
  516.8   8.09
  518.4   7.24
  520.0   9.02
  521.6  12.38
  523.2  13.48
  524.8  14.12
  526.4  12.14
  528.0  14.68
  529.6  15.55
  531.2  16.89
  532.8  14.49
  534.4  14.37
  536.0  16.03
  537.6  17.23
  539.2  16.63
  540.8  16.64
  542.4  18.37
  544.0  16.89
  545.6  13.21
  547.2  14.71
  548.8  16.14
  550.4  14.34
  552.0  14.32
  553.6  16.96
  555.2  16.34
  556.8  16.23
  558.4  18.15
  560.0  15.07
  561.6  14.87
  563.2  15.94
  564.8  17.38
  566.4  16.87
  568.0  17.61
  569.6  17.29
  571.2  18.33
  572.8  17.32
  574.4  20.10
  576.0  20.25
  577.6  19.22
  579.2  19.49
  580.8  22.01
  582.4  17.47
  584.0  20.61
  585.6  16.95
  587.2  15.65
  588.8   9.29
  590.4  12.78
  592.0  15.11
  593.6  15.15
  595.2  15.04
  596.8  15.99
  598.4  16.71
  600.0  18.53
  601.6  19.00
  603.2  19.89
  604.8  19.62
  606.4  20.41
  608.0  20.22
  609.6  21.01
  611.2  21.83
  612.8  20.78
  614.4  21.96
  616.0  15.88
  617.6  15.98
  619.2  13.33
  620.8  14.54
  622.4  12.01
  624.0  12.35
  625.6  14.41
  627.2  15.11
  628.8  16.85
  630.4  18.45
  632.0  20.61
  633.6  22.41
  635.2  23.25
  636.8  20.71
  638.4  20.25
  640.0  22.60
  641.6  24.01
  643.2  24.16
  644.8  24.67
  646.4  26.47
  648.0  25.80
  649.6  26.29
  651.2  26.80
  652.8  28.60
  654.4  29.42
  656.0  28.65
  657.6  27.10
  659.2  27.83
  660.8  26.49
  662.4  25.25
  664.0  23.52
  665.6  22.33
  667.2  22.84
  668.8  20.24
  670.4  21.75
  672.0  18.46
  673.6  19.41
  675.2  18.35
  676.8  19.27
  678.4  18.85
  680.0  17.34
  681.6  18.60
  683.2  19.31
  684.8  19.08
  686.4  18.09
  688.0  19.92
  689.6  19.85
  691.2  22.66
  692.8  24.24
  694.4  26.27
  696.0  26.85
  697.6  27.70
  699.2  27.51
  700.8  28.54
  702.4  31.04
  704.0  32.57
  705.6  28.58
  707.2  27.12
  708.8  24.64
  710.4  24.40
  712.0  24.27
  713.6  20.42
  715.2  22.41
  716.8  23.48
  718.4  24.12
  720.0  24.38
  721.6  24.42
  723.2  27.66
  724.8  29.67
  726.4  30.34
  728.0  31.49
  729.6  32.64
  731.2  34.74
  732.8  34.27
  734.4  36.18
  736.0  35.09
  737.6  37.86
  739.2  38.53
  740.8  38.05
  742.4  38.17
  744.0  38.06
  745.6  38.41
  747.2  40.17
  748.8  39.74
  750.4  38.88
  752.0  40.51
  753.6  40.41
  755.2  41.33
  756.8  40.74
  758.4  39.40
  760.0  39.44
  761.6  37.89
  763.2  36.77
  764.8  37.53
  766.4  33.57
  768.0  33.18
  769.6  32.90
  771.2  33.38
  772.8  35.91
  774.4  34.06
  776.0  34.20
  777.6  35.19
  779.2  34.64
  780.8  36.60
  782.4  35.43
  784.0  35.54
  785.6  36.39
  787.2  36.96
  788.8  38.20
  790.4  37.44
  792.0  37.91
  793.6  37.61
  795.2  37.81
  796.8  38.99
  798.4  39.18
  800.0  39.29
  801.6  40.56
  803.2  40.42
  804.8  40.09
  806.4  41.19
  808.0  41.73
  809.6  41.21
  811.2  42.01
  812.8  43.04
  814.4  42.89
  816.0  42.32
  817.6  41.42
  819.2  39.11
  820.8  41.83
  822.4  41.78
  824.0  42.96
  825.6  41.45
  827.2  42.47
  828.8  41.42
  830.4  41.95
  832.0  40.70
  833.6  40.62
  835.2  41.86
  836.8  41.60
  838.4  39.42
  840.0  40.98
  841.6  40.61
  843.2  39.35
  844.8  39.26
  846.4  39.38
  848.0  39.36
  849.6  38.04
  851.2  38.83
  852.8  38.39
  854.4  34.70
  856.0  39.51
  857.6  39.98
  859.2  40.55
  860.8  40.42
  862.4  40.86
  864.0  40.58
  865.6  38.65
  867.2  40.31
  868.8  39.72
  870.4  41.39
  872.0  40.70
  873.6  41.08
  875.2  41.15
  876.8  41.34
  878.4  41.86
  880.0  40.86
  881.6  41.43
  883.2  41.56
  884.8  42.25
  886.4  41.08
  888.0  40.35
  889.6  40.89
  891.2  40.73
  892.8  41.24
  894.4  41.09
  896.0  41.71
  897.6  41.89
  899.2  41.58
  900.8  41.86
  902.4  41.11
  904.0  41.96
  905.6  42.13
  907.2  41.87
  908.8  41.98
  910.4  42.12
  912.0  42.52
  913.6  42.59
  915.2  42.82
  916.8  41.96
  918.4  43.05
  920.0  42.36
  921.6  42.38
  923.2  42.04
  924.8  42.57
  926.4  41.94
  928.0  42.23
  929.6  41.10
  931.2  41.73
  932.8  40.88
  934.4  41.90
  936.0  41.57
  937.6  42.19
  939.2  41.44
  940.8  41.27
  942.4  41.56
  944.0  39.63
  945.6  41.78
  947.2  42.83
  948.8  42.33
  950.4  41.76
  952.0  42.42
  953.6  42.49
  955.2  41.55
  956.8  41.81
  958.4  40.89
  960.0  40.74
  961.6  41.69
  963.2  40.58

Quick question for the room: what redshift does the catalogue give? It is 0.00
